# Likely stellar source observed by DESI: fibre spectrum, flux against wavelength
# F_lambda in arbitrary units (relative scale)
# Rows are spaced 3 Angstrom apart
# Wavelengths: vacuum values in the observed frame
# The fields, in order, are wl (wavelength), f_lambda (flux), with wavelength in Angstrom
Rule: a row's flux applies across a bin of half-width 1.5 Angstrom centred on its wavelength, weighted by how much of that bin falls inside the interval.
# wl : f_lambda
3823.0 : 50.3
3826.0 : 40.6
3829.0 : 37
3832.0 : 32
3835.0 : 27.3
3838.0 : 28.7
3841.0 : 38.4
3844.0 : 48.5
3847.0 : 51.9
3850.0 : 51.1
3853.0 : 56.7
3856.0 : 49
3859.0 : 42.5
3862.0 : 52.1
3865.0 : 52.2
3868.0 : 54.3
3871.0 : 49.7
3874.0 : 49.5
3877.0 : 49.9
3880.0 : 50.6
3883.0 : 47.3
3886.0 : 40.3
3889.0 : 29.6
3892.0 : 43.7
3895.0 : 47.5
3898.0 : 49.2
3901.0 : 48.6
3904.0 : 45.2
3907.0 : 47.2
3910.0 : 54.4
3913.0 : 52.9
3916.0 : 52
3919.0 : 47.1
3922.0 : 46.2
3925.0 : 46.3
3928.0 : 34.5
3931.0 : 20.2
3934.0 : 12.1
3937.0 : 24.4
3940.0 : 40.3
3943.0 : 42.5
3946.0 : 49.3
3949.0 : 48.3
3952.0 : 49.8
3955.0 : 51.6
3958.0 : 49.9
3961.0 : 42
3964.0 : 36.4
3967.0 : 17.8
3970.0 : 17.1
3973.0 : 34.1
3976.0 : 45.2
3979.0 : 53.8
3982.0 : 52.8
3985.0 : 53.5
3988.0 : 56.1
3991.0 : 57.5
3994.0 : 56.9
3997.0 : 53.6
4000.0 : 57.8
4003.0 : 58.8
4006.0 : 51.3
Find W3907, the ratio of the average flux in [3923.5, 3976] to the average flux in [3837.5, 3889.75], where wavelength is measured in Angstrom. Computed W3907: 0.77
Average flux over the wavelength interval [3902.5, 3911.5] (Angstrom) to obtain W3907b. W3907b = 48.9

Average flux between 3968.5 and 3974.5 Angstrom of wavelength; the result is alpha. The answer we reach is 25.6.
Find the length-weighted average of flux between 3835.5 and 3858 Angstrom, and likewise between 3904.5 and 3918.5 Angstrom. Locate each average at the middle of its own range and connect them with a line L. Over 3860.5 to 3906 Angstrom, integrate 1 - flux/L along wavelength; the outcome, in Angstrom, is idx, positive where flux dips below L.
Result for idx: 1.0 Angstrom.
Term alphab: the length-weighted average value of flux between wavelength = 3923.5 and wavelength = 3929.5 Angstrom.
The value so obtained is 40.4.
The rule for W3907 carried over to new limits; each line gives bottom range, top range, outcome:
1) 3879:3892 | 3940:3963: 1.12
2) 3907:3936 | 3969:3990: 1.12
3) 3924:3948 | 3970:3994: 1.44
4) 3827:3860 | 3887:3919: 1.12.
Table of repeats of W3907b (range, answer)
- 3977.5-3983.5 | 53.3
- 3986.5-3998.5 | 56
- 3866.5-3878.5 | 50.9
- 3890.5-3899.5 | 46.8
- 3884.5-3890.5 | 34.9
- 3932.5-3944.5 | 29.8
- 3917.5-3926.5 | 46.5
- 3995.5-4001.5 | 55.7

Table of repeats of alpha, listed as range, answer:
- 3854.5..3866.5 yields 49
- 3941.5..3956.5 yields 48.3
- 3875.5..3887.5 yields 47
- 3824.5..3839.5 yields 33.1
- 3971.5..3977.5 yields 39.7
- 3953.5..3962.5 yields 47.8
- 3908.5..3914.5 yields 53.6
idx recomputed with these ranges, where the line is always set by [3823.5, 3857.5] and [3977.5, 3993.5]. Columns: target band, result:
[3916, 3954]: 8.5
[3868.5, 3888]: -1.0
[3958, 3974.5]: 6.8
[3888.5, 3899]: 0.8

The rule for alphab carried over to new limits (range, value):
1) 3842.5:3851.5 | 50.5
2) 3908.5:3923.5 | 50.5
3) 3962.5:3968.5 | 27.1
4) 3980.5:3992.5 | 55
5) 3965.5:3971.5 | 17.5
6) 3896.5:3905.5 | 47.7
